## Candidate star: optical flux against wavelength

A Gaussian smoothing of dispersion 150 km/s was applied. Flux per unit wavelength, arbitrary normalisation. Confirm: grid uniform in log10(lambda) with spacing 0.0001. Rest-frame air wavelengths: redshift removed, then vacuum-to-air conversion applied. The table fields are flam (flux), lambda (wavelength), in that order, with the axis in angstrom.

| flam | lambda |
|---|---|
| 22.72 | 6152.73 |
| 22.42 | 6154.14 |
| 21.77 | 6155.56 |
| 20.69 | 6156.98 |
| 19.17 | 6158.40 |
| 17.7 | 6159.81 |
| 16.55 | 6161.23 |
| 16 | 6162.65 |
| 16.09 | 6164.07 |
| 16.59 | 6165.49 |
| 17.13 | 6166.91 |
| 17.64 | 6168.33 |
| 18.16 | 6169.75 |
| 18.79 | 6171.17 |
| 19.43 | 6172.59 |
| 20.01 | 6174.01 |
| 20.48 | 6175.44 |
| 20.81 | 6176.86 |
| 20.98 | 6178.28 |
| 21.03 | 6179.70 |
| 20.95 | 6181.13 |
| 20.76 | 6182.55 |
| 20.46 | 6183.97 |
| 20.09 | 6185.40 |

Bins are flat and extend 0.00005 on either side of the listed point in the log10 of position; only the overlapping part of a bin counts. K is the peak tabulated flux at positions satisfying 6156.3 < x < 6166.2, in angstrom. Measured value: 20.69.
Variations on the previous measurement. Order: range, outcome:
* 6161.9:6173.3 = 19.43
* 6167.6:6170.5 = 18.16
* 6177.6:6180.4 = 21.03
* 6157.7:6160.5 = 19.17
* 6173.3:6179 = 20.98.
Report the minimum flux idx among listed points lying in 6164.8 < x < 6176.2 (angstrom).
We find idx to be 16.59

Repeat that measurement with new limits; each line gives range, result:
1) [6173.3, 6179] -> 20.01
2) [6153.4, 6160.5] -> 17.7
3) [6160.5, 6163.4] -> 16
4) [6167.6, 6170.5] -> 17.64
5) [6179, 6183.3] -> 20.76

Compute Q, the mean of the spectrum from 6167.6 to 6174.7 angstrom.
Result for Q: 18.8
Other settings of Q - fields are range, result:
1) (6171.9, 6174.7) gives 19.7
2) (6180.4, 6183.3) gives 20.9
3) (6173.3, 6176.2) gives 20.2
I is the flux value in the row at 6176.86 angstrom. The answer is 20.81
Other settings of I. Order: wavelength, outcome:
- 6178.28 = 20.98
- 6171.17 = 18.79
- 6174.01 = 20.01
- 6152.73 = 22.72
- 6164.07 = 16.09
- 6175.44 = 20.48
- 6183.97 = 20.46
